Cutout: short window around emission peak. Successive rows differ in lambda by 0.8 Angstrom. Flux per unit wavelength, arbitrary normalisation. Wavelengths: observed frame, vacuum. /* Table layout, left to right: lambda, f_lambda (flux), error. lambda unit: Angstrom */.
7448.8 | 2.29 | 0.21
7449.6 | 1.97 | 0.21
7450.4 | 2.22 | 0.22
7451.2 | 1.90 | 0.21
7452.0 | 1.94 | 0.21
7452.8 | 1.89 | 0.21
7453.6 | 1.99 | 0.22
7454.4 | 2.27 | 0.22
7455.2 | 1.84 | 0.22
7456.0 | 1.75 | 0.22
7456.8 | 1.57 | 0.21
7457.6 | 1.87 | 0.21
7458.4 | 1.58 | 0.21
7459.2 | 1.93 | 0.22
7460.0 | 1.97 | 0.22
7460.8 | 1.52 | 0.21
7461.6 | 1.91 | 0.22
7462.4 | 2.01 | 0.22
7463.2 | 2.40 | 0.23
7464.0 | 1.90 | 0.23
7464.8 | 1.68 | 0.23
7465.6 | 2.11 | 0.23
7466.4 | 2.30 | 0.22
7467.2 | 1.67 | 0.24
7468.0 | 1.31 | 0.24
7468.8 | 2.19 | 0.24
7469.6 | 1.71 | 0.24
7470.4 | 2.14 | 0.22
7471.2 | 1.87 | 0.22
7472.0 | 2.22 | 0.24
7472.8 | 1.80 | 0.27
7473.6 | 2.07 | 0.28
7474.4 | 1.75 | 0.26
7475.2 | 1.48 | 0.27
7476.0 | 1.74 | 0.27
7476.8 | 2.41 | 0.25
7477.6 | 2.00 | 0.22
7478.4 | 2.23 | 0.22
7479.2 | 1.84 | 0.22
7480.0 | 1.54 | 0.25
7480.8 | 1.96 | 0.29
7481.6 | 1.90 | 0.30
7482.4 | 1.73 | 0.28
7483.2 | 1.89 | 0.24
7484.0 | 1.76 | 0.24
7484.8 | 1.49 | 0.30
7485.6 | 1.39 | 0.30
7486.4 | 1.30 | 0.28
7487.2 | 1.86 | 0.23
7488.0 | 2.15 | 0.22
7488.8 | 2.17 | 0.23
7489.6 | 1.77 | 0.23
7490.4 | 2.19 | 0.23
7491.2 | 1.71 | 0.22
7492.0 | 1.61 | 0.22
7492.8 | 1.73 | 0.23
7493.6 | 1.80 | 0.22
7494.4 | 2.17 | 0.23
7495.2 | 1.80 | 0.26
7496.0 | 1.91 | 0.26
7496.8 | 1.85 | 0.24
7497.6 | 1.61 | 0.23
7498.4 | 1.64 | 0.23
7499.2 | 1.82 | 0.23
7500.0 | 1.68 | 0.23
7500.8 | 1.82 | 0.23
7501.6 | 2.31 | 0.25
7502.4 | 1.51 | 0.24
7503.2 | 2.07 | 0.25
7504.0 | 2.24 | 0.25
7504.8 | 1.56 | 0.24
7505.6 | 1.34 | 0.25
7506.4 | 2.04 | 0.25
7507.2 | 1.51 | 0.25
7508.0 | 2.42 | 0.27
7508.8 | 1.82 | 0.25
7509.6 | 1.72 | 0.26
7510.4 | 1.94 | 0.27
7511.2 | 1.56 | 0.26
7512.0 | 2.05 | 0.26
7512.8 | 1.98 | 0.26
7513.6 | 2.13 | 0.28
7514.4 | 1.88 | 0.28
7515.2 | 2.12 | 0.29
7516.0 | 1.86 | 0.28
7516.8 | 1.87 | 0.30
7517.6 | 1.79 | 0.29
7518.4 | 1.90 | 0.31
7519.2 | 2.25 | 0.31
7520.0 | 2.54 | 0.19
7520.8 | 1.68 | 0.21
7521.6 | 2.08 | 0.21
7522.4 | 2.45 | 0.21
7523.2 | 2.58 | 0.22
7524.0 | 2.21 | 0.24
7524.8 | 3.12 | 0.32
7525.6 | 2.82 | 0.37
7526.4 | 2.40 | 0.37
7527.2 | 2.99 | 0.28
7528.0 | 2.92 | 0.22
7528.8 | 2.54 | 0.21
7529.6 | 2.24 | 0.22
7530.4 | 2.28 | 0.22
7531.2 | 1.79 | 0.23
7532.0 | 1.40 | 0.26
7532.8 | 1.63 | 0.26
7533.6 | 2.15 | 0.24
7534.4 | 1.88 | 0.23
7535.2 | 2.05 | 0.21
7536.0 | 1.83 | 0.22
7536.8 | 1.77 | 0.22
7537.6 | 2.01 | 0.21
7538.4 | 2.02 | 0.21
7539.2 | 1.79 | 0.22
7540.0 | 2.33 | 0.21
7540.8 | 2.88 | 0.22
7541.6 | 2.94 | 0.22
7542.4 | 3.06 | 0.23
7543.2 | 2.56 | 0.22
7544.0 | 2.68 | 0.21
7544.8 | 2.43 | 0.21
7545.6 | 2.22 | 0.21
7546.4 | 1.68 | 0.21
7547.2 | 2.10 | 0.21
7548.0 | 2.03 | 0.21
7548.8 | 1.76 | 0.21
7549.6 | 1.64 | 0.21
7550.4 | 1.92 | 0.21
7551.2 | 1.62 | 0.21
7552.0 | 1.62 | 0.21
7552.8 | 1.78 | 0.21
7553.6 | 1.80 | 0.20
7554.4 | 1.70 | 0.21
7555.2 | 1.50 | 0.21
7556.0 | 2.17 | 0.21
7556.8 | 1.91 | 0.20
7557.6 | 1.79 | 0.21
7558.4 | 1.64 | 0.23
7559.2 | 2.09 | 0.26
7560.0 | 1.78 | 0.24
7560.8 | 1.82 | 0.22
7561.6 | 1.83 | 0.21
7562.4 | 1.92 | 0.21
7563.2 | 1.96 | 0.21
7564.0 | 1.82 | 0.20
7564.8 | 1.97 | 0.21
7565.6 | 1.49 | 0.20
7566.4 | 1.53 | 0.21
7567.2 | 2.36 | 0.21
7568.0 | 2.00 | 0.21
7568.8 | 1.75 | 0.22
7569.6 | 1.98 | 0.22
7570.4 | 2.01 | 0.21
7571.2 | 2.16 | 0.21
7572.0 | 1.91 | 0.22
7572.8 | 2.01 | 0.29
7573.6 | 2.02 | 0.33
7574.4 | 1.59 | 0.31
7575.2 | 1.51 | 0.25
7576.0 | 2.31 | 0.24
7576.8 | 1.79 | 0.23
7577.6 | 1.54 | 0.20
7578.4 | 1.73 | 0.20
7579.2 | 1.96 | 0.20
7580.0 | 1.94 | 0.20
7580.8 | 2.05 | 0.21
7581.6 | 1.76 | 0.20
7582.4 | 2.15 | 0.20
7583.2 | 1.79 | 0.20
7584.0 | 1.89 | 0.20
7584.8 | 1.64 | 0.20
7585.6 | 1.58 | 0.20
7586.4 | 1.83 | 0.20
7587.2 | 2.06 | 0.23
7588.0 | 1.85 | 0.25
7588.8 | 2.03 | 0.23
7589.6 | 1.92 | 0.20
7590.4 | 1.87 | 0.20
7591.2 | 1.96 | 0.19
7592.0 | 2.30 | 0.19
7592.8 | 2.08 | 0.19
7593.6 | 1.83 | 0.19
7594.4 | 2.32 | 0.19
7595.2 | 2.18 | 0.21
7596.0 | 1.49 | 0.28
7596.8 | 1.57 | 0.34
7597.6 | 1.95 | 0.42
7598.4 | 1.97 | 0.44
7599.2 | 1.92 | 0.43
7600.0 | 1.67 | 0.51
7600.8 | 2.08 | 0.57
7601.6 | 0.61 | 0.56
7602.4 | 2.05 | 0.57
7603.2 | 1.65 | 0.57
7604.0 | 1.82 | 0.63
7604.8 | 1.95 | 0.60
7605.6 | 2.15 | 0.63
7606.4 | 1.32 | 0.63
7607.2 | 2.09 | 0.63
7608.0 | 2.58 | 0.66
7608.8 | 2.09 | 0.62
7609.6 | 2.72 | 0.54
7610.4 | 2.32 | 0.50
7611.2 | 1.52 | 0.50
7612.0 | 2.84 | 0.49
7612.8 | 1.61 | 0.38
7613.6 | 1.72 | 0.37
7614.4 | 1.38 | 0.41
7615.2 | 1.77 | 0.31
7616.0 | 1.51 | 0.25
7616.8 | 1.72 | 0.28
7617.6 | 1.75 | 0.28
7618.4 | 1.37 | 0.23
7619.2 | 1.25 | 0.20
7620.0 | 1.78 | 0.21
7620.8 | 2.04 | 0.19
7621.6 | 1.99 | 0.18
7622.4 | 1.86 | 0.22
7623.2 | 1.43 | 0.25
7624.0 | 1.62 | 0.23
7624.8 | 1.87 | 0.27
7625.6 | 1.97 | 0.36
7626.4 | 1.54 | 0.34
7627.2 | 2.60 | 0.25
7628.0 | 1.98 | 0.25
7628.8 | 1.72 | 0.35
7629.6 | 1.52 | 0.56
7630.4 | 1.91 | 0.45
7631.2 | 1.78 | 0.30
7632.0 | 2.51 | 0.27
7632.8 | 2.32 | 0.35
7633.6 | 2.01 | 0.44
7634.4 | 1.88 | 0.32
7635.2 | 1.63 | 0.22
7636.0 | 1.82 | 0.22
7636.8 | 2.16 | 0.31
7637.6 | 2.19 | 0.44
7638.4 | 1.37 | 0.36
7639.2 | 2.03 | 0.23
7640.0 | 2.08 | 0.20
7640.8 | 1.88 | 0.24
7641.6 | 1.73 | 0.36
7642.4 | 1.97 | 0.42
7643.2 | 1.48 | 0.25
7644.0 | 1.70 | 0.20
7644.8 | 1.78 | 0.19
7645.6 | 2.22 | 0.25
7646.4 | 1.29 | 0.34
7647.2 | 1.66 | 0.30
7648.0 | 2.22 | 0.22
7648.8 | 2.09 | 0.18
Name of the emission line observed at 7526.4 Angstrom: [S II]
